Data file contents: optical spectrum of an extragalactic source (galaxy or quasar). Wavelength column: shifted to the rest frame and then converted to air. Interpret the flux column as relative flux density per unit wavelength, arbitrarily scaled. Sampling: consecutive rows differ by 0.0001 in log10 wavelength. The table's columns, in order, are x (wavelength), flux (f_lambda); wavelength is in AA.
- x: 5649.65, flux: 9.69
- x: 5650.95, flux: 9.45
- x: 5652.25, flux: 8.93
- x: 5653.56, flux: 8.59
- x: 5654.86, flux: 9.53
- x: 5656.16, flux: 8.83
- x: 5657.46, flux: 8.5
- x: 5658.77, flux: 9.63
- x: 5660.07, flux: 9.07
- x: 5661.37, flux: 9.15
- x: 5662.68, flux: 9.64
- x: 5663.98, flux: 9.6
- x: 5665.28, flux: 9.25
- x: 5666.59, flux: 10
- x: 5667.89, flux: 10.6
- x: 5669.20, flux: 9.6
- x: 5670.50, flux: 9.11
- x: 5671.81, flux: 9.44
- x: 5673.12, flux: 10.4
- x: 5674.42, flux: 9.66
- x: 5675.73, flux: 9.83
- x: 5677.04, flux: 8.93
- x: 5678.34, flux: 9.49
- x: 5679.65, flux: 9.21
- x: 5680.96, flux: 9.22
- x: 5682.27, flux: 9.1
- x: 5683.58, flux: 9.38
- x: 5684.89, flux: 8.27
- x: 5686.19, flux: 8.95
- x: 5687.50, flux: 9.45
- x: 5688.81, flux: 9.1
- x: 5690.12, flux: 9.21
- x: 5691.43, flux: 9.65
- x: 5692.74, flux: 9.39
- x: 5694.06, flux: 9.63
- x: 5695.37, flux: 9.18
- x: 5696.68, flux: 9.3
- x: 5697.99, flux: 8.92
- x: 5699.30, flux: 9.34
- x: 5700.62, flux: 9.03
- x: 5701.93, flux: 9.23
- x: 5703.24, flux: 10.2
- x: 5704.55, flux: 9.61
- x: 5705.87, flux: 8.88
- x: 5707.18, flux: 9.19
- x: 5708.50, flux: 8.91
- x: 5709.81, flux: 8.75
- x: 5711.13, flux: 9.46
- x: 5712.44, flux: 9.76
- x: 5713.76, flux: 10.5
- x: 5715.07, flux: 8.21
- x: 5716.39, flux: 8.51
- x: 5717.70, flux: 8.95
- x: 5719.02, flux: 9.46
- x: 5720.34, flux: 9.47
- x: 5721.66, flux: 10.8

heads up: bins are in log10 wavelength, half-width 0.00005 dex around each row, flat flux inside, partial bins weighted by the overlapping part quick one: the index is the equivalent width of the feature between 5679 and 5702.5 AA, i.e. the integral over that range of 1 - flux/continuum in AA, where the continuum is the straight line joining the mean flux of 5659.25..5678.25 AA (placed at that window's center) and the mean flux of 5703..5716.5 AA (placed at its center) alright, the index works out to 0.55 AA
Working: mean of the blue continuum 9.59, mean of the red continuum 9.27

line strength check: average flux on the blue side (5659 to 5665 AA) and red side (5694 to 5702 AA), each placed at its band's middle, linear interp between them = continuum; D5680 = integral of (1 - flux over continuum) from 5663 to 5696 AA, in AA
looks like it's -0.4 AA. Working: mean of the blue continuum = 9.39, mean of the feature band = 9.43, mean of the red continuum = 9.21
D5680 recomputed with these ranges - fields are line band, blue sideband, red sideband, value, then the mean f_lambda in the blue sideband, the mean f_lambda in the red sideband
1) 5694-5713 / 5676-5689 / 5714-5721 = -0.5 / 9.13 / 9.02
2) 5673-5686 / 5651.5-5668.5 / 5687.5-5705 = 0.1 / 9.33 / 9.37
